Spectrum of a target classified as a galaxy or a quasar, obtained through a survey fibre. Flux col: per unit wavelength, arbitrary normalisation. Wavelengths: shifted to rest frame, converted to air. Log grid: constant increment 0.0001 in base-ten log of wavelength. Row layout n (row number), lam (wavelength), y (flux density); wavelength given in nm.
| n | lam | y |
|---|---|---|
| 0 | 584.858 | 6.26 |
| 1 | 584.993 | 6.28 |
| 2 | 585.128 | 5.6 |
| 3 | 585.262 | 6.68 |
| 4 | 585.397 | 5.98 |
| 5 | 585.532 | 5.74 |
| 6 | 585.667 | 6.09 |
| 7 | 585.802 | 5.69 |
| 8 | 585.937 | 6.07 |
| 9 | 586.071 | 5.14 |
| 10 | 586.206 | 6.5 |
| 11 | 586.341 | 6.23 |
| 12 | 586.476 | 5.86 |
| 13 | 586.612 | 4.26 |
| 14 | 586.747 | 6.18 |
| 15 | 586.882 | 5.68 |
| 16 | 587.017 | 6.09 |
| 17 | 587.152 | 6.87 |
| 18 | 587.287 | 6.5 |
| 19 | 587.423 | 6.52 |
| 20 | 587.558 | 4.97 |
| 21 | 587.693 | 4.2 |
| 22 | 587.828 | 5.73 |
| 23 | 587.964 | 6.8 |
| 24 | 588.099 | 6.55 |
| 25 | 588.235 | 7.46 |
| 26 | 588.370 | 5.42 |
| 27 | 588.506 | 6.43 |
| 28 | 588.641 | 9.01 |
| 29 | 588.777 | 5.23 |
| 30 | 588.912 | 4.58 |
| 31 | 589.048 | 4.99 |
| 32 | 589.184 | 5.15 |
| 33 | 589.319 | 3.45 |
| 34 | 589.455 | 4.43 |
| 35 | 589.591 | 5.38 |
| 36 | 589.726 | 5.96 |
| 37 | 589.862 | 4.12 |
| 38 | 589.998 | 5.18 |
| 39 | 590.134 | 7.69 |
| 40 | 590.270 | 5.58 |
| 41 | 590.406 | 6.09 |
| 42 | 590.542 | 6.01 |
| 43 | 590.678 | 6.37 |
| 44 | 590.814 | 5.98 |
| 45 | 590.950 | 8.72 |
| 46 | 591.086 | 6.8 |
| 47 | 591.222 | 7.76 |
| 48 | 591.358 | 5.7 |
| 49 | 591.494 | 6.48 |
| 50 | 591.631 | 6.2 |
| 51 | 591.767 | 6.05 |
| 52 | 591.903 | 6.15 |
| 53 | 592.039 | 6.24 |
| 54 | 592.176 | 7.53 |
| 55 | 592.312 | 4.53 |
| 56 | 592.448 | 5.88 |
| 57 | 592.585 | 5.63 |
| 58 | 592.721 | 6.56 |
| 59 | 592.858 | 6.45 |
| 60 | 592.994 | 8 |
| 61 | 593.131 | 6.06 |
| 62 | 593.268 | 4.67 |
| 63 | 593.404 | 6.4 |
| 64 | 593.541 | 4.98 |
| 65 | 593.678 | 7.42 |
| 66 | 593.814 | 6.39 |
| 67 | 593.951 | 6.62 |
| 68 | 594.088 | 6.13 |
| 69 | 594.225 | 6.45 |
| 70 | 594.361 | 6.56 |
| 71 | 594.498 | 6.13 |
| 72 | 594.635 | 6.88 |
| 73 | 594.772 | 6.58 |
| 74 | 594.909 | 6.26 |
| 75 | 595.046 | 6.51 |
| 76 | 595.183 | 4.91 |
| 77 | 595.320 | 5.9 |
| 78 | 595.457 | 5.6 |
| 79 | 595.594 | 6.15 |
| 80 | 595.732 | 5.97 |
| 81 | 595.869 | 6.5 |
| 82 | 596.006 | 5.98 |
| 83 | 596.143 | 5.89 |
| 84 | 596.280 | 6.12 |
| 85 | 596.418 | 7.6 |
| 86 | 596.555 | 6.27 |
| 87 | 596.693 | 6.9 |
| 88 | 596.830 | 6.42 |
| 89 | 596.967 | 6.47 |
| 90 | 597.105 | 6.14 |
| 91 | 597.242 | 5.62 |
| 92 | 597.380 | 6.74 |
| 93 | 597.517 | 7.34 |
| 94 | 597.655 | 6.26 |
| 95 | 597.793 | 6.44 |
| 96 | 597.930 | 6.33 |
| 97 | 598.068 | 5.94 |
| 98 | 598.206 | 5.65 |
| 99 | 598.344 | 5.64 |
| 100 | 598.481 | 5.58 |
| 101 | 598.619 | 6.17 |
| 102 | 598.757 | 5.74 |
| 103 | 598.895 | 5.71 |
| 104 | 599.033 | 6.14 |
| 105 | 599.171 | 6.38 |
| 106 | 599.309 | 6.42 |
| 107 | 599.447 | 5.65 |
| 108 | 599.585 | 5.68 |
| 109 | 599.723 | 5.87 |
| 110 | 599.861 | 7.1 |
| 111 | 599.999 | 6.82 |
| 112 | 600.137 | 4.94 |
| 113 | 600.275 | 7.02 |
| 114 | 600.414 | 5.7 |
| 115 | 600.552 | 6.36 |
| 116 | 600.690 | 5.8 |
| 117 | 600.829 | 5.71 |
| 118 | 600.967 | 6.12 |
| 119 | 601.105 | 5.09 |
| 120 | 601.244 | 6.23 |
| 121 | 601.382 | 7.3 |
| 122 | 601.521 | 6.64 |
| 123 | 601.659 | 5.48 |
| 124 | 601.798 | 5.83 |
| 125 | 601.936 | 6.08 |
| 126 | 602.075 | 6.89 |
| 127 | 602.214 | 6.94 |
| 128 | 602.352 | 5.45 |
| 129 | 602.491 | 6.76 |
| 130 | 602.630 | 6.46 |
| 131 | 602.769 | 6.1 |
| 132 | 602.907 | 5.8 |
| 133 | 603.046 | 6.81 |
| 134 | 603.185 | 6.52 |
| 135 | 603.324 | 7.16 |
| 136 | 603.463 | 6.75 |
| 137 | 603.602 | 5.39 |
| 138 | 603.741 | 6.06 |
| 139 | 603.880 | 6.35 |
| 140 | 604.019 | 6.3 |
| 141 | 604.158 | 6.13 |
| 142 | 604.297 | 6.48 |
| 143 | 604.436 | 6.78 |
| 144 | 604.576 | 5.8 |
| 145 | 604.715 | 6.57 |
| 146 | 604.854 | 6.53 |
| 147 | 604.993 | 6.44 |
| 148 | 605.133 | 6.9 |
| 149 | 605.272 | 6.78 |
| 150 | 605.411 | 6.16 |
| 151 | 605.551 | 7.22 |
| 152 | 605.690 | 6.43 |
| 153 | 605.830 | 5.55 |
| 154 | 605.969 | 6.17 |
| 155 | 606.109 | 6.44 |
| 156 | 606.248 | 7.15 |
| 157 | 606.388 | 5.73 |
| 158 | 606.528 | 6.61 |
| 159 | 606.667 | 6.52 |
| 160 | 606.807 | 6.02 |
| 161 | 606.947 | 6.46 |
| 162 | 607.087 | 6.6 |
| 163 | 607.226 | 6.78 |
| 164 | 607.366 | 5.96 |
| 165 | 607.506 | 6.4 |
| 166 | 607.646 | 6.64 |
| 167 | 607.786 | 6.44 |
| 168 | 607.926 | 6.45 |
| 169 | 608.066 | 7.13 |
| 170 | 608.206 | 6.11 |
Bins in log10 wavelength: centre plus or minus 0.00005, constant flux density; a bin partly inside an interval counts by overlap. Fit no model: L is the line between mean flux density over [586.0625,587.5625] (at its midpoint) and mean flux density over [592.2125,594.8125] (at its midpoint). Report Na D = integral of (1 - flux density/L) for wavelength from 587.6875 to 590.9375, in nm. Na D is 0.13 nm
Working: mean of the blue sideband 5.97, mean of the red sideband 6.24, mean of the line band 5.82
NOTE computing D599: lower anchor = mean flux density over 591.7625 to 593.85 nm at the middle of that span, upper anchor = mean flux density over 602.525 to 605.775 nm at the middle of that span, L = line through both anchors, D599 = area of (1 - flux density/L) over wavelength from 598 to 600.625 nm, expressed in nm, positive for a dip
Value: 0.12 nm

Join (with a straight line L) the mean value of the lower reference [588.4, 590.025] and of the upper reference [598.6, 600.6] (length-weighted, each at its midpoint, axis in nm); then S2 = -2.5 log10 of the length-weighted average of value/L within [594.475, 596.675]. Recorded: -0.07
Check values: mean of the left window 5.33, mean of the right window 6.11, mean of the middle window 6.22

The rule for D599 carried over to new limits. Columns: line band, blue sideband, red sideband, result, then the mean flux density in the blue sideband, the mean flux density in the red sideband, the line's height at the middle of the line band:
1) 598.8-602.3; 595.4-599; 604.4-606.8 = 0.08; 6.2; 6.44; 6.3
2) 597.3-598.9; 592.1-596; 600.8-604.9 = 0.03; 6.2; 6.29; 6.24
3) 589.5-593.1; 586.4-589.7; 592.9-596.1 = -0.16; 5.74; 6.22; 5.98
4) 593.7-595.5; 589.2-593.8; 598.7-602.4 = -0.05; 6.07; 6.12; 6.09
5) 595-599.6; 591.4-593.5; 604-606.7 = 0.09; 6.17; 6.44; 6.27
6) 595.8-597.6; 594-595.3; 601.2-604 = -0.05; 6.26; 6.35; 6.28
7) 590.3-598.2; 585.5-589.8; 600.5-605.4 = -0.41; 5.78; 6.31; 6.01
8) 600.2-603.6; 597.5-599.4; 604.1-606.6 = -0.01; 6.08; 6.44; 6.26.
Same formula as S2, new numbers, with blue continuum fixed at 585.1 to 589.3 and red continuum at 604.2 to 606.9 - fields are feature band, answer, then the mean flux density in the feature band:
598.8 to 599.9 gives 0.03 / 6.08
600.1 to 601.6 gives 0.03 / 6.1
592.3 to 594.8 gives -0.03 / 6.26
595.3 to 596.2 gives 0.03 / 6.01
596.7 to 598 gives -0.04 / 6.44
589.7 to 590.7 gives 0.03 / 5.84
